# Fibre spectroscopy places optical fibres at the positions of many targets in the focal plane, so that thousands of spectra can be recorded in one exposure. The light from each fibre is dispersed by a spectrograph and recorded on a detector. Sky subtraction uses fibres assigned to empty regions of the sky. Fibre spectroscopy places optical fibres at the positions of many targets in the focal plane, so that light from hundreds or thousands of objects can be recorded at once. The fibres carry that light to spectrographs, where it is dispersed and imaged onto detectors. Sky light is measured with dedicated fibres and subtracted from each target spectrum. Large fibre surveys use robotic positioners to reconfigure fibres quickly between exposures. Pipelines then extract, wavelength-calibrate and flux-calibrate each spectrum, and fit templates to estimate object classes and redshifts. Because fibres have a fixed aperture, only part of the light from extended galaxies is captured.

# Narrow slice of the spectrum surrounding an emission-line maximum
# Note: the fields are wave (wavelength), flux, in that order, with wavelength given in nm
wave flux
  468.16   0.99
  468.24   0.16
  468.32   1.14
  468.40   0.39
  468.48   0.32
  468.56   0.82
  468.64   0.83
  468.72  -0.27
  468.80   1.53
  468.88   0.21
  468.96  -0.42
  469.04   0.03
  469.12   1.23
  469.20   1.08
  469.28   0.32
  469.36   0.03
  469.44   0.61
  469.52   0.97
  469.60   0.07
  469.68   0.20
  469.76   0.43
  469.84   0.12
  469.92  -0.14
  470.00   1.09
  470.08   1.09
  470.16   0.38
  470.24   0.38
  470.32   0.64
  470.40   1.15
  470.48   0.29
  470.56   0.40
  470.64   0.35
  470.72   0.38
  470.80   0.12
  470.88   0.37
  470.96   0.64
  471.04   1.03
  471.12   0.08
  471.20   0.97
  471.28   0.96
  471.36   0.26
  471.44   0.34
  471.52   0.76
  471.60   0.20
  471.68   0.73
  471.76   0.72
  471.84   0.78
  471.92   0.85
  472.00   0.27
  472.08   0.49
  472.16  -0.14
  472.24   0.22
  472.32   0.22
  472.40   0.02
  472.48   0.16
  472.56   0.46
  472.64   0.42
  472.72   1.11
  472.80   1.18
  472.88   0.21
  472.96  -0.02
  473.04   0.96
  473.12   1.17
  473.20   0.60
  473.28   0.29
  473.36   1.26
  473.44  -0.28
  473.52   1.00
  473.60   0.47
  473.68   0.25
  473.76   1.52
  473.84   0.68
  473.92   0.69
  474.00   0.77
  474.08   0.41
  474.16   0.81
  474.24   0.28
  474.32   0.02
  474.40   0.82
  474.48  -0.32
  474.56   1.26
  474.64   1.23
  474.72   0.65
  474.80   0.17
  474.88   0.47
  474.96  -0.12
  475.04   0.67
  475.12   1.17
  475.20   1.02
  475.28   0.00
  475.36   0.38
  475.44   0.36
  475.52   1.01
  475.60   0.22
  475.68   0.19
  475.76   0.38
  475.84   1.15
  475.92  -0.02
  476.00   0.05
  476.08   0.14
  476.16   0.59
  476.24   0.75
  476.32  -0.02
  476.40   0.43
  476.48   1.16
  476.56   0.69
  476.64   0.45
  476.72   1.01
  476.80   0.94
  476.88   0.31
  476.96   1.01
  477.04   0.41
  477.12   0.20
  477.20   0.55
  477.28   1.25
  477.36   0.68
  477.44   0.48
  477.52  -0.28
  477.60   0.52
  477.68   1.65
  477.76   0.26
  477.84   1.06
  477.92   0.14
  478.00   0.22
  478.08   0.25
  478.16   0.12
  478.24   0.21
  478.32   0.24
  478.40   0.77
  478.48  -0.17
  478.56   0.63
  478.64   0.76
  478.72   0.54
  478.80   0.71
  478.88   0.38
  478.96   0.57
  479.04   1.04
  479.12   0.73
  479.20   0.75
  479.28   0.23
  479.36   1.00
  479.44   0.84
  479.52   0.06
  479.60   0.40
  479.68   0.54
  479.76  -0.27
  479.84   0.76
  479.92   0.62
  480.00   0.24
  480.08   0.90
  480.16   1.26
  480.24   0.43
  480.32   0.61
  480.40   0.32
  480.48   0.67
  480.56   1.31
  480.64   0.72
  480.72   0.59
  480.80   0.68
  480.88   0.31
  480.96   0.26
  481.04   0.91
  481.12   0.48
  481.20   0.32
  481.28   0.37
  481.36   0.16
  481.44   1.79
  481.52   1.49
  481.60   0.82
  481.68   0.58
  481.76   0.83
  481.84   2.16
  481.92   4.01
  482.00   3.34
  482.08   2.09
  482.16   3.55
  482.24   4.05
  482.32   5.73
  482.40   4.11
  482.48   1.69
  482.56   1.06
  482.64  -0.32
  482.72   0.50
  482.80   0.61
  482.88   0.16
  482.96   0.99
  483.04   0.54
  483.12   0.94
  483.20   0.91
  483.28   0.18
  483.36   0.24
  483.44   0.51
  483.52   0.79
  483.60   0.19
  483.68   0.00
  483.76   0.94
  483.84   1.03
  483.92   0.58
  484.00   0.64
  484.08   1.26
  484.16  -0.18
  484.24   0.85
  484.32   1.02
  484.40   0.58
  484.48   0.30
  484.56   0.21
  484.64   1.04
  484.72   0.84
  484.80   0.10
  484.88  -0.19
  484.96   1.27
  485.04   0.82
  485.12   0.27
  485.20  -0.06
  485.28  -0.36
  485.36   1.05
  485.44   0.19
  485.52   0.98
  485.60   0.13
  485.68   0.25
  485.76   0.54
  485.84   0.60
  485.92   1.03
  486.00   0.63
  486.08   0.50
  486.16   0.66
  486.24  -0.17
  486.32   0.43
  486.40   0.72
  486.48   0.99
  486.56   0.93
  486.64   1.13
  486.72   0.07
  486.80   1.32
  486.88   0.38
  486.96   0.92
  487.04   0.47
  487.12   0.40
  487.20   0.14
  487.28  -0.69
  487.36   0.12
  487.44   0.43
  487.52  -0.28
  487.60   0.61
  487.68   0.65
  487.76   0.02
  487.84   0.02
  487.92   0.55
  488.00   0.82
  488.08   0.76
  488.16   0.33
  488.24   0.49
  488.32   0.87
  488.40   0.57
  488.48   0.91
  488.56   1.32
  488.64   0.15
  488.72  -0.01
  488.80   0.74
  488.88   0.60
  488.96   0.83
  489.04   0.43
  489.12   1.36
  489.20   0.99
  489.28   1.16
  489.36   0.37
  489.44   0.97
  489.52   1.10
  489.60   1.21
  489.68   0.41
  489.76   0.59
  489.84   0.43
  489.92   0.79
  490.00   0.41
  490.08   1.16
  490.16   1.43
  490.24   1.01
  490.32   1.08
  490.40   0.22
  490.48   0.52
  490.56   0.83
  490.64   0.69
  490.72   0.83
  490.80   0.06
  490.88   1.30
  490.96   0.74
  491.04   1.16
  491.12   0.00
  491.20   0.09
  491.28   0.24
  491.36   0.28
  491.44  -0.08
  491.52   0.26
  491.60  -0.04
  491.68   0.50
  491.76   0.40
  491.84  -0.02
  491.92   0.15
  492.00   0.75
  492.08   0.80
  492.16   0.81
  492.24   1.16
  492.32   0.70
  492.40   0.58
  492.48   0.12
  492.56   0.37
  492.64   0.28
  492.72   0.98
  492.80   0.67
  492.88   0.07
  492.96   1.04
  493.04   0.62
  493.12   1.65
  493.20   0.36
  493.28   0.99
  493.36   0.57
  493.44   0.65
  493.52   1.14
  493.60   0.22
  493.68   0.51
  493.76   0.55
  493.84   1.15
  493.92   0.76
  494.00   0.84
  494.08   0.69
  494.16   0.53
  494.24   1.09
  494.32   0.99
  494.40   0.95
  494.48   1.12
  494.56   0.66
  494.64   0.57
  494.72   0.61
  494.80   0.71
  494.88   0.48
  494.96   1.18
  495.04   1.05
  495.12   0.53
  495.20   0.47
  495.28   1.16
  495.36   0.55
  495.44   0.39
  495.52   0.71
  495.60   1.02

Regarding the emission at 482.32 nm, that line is [O II] 3727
